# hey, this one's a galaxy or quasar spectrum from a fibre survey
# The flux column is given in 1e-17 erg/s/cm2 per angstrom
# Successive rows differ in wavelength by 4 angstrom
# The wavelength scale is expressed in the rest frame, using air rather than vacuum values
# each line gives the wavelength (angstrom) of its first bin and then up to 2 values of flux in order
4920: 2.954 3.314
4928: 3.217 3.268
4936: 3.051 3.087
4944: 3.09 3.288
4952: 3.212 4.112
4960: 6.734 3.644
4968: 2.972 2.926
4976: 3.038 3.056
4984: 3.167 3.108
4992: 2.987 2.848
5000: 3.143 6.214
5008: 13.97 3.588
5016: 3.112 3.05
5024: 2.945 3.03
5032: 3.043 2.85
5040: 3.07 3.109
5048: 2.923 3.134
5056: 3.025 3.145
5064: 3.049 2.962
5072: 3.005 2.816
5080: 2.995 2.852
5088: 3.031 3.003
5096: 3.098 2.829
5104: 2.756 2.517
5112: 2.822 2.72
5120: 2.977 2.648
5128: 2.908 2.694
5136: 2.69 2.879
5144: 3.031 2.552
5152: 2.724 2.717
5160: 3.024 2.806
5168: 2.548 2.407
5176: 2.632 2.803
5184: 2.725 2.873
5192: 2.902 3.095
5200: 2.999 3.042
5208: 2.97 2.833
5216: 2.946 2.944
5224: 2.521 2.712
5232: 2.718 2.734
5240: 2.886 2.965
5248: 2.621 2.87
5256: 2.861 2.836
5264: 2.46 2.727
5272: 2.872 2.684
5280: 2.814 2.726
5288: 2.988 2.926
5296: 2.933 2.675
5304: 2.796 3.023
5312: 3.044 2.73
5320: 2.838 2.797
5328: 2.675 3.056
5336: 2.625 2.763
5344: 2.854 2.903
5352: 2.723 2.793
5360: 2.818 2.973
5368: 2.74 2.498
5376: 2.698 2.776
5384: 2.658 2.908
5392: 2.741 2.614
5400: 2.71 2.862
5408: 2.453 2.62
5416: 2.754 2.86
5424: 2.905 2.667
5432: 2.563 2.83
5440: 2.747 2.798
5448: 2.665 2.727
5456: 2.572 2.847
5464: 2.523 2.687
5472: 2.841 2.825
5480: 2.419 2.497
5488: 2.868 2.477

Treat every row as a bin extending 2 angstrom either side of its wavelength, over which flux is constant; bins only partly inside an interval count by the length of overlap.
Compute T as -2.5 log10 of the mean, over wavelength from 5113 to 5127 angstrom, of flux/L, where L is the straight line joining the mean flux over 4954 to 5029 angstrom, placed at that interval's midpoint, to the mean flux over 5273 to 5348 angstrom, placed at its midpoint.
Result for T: 0.272 mag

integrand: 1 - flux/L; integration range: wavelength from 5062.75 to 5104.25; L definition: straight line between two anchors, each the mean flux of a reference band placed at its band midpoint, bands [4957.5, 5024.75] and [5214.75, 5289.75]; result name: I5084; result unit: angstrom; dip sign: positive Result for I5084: 8.2 angstrom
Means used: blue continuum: 4.17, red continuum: 2.78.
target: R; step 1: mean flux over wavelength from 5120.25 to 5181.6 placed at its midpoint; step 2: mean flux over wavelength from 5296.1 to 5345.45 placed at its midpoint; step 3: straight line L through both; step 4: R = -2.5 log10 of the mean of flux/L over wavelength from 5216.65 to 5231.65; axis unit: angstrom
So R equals 0.01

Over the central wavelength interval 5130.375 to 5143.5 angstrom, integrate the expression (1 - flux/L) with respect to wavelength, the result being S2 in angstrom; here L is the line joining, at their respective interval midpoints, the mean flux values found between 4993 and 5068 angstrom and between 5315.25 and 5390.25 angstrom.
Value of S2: 2.6 angstrom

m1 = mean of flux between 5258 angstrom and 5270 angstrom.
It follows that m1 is 2.67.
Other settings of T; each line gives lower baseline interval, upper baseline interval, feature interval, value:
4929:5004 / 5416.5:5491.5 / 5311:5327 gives 0.03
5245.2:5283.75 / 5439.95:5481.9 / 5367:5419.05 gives 0.01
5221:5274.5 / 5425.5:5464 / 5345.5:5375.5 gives -0.02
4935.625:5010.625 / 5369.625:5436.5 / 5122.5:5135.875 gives 0.29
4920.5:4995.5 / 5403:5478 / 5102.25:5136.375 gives 0.15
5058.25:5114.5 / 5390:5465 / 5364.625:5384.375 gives 0.02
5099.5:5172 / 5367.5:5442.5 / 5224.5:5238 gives 0.02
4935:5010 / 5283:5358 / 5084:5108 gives 0.25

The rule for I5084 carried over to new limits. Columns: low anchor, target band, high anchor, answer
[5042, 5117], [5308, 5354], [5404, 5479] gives -0.7 angstrom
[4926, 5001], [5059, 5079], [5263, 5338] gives 1.3 angstrom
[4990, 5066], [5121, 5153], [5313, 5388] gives 6.3 angstrom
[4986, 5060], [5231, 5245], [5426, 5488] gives 1.9 angstrom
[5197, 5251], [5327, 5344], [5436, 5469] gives -0.1 angstrom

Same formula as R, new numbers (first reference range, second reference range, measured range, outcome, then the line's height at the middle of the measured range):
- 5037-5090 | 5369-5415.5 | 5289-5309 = -0.03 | 2.78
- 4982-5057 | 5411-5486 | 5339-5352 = 0.05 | 2.97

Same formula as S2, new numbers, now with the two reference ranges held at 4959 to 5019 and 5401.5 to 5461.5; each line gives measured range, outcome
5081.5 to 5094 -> 3.00 angstrom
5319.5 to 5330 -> 1.12 angstrom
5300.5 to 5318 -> 1.47 angstrom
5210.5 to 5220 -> 1.53 angstrom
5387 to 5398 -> 0.45 angstrom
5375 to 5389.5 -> 0.67 angstrom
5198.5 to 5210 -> 1.64 angstrom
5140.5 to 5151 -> 2.57 angstrom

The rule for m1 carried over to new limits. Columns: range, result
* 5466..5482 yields 2.69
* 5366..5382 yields 2.68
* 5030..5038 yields 2.95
